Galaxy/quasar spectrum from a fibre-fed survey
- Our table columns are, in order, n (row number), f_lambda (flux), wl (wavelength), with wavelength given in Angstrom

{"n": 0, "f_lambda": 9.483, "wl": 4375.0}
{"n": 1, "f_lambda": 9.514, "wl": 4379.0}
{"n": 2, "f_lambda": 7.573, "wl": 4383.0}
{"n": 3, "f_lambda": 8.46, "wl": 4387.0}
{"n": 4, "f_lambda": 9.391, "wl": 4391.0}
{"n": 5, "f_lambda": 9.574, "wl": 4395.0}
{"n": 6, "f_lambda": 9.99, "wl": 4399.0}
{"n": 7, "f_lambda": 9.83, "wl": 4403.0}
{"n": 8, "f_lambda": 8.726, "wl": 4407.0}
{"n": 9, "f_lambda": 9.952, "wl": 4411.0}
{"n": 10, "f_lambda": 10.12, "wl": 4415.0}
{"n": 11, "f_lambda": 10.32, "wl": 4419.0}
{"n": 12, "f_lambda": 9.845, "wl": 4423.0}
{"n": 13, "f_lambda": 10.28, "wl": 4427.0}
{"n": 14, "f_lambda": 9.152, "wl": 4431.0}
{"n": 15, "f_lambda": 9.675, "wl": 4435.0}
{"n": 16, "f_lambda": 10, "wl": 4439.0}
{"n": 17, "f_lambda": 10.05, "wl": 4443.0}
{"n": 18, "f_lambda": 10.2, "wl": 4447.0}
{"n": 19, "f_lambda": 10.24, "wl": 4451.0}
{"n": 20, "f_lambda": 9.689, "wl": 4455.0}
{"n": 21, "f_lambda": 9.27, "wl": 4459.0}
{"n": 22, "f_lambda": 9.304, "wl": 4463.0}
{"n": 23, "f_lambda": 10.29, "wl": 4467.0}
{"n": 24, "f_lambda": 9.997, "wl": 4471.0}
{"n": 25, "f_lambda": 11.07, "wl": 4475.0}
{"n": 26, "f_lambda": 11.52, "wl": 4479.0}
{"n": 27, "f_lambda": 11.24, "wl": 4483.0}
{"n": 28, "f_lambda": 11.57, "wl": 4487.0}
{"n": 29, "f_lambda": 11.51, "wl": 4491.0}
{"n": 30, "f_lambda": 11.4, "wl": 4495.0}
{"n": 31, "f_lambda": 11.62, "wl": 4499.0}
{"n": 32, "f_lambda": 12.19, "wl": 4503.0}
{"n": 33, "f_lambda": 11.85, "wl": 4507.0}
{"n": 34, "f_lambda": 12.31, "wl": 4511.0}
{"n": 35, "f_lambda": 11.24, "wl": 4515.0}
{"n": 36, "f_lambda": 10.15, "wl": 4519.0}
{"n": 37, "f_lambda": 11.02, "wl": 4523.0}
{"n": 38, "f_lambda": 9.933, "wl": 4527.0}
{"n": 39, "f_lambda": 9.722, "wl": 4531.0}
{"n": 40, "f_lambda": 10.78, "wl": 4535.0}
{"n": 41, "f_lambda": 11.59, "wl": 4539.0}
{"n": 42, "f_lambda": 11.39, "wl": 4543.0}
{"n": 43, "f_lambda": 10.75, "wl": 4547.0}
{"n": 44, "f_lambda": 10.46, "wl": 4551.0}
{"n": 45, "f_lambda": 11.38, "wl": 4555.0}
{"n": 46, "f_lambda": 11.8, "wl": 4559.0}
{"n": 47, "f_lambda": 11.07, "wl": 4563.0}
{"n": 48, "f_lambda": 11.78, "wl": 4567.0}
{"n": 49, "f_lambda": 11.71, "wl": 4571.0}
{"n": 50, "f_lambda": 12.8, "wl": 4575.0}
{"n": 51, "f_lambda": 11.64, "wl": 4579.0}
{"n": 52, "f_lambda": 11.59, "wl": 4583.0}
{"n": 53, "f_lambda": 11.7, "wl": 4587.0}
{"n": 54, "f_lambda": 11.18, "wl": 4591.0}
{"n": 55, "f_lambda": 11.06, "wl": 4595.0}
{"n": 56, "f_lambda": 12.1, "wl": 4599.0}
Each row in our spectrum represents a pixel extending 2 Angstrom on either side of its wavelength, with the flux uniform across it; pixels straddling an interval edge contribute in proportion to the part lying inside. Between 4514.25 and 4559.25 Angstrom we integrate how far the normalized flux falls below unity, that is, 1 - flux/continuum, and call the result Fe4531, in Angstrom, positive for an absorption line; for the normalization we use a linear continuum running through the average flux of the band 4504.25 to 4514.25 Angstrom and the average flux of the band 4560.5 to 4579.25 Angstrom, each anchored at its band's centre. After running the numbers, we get 4.2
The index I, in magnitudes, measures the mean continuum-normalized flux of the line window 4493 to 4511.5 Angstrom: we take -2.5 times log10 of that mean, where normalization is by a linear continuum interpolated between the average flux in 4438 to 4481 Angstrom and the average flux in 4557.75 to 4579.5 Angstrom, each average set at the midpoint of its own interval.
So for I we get -0.099 mag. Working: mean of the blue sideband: 10.2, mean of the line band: 11.8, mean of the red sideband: 11.8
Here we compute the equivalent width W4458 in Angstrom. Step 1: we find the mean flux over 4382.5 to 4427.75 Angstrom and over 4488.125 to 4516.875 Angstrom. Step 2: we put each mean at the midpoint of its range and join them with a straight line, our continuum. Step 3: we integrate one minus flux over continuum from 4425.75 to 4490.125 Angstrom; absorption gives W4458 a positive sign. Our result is 3.0 Angstrom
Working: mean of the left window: 9.55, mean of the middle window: 10.2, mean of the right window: 11.7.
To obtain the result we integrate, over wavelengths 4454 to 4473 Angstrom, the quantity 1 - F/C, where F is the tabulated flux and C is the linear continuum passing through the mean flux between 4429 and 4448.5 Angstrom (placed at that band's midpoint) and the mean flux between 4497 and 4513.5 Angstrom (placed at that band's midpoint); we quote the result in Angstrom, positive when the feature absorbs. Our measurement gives 1.6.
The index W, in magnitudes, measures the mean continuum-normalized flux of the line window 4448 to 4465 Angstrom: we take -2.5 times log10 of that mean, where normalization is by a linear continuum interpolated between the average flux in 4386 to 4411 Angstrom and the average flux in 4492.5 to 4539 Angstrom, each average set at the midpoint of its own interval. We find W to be 0.07 mag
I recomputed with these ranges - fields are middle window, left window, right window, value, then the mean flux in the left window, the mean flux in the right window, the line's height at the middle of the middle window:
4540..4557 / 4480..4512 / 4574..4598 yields 0.06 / 11.7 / 11.6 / 11.7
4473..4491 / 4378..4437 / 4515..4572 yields -0.11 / 9.49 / 11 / 10.3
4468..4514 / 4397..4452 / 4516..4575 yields -0.09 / 9.88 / 11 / 10.5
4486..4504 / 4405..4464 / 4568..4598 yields -0.10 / 9.8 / 11.7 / 10.6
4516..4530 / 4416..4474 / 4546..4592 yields 0.05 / 9.9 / 11.5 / 10.9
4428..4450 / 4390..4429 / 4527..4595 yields 0.03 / 9.81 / 11.3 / 10.1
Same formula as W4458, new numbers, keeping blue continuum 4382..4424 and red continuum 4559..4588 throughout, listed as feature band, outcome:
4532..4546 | 0.2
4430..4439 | 0.3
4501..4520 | -1.2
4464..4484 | -0.6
